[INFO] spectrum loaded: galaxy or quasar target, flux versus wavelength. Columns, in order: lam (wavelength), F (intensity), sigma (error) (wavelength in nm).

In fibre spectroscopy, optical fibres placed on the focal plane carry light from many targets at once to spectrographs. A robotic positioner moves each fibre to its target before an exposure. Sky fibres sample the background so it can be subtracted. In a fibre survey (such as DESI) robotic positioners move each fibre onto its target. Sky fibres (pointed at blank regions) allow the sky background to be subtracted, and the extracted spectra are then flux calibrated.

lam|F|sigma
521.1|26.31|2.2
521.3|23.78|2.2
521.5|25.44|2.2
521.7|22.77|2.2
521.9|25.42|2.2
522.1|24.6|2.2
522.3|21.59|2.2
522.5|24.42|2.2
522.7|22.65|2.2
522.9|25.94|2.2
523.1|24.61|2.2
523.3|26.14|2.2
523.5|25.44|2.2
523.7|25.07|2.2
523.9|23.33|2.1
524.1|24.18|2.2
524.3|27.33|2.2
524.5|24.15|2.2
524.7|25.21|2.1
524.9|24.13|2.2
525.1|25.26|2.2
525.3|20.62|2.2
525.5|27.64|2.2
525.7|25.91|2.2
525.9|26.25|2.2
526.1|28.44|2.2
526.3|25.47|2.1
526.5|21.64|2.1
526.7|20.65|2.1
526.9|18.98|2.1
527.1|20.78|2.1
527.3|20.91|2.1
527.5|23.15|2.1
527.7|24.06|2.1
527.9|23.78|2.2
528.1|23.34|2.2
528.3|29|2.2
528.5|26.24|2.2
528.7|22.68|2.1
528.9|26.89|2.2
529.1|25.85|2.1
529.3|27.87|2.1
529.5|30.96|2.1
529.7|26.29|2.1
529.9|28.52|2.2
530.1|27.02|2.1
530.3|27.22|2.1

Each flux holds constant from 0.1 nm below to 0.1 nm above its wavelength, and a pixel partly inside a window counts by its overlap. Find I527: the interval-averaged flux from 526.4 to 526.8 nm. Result 21.1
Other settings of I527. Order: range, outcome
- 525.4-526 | 26.6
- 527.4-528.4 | 24.7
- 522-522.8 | 23.3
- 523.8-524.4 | 24.9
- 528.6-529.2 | 25.1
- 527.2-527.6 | 22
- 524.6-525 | 24.7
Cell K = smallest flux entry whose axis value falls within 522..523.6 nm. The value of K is 21.59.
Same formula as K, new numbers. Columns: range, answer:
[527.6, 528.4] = 23.34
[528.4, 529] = 22.68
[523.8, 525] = 23.33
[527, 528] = 20.78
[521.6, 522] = 22.77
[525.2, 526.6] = 20.62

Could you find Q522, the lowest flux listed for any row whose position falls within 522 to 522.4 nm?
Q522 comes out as 21.59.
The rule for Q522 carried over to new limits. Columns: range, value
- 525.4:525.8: 25.91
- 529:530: 25.85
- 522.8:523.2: 24.61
